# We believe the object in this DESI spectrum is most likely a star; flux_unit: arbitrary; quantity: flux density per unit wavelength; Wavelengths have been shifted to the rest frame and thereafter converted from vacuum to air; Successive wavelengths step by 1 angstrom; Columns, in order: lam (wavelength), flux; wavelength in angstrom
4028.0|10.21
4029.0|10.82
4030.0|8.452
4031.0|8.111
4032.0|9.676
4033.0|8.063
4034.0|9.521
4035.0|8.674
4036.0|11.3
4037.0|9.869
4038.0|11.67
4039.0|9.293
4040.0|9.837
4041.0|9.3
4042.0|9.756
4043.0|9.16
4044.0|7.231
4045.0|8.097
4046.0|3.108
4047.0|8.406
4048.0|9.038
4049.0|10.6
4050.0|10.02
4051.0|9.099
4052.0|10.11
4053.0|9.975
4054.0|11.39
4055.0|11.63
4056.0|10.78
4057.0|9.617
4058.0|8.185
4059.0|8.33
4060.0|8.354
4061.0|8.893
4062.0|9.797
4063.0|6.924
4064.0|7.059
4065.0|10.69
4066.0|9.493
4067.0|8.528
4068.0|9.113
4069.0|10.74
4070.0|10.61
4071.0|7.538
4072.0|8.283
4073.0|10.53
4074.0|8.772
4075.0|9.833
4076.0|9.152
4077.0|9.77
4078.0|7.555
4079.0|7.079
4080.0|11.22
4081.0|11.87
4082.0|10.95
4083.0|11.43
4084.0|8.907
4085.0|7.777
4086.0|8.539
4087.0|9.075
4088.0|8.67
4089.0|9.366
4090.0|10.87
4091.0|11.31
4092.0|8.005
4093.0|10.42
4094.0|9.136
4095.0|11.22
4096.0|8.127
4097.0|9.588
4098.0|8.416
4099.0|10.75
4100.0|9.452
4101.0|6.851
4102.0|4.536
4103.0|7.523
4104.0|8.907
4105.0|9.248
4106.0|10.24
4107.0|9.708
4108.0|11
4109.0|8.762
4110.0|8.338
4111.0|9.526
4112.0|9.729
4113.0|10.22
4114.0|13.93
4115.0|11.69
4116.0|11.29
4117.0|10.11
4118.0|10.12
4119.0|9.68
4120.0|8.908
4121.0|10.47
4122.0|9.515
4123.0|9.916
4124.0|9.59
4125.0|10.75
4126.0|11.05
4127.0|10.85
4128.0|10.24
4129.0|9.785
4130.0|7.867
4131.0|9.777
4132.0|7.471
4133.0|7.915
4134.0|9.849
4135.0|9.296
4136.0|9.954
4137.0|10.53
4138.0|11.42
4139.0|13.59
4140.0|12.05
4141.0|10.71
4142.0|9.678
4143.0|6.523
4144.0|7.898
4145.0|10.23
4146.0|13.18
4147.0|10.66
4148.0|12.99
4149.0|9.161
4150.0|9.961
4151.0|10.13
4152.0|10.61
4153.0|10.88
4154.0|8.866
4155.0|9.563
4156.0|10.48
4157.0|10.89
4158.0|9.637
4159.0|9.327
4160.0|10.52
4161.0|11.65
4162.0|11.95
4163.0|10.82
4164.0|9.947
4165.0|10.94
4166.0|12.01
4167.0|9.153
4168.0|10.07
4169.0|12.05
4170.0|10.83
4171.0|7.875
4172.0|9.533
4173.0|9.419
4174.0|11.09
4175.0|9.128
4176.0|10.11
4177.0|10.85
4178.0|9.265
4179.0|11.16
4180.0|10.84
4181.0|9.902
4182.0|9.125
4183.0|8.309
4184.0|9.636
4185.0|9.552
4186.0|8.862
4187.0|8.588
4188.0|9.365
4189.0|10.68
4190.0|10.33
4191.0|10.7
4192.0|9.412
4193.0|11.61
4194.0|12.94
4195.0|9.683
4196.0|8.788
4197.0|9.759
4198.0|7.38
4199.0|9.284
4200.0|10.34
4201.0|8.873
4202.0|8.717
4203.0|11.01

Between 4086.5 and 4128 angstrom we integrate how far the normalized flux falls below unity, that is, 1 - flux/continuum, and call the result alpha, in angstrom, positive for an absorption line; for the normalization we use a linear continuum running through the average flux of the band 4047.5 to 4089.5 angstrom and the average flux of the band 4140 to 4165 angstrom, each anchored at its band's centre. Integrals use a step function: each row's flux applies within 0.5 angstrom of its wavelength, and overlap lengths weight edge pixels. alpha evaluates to 0.6 angstrom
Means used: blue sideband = 9.41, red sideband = 10.3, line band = 9.69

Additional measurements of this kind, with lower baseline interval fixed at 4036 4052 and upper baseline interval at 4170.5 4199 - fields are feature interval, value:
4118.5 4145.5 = -0.9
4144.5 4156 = -1.2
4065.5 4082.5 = -0.5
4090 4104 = 0.6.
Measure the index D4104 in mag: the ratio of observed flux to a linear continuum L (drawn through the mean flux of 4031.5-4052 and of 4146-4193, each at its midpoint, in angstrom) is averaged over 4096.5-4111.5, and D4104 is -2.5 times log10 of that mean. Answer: 0.09 mag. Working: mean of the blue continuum 9.11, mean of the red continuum 10.2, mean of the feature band 8.86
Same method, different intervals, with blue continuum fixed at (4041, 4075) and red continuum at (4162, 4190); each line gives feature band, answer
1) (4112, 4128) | -0.10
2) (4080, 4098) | -0.04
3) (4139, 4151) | -0.07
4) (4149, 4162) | -0.04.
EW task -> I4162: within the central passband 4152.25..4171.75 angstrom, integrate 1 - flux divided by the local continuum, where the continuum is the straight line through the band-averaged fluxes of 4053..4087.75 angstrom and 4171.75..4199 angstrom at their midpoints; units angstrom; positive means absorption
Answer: -1.3 angstrom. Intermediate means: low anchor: 9.37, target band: 10.4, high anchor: 9.84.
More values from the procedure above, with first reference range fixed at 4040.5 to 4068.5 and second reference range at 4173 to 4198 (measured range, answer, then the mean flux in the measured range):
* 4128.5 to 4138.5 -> 0.19 angstrom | 9.39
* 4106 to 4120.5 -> -1.21 angstrom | 10.2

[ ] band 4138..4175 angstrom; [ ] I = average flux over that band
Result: 10.4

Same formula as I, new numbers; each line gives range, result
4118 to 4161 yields 10.1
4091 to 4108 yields 9.02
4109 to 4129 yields 10.3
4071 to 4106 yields 9.2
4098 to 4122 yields 9.58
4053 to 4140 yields 9.6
